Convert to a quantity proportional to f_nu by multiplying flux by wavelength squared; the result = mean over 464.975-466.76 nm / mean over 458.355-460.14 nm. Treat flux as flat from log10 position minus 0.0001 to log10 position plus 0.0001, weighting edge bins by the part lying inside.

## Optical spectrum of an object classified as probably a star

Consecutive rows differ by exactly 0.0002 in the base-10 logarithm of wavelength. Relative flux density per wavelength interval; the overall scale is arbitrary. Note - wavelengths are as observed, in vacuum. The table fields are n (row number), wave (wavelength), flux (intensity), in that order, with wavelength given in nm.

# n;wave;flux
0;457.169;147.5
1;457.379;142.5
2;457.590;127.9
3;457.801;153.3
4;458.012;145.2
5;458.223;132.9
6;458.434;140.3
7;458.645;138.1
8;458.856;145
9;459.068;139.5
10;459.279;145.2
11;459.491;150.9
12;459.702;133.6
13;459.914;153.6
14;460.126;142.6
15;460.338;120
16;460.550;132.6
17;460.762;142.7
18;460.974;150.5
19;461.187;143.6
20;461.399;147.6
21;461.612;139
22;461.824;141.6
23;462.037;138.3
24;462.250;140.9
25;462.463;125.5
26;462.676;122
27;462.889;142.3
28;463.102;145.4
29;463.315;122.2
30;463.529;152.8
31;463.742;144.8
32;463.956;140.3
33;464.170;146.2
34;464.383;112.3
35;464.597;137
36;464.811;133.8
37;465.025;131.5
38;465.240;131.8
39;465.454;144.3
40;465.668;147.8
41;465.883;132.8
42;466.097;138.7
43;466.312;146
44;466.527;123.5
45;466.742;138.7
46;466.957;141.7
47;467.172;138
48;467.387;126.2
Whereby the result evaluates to 1.0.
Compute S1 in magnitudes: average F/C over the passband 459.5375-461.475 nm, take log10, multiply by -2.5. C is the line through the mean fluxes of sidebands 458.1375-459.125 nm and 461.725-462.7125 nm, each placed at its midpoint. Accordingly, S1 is -0.03 mag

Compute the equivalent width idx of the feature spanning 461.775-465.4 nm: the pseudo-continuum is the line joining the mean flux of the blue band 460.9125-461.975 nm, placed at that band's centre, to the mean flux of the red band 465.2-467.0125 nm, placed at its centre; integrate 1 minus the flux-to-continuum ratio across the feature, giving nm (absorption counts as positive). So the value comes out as 0.14 nm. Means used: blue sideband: 144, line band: 136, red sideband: 139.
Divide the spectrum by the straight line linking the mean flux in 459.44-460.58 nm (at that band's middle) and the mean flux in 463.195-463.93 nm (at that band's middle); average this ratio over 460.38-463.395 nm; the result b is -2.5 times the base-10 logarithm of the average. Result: 0.012 mag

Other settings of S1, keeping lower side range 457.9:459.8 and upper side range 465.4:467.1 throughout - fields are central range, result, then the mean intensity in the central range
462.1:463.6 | 0.04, 136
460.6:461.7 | -0.03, 144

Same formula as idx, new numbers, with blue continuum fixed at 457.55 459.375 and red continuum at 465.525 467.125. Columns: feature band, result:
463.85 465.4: 0.06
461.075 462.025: -0.02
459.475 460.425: 0.01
